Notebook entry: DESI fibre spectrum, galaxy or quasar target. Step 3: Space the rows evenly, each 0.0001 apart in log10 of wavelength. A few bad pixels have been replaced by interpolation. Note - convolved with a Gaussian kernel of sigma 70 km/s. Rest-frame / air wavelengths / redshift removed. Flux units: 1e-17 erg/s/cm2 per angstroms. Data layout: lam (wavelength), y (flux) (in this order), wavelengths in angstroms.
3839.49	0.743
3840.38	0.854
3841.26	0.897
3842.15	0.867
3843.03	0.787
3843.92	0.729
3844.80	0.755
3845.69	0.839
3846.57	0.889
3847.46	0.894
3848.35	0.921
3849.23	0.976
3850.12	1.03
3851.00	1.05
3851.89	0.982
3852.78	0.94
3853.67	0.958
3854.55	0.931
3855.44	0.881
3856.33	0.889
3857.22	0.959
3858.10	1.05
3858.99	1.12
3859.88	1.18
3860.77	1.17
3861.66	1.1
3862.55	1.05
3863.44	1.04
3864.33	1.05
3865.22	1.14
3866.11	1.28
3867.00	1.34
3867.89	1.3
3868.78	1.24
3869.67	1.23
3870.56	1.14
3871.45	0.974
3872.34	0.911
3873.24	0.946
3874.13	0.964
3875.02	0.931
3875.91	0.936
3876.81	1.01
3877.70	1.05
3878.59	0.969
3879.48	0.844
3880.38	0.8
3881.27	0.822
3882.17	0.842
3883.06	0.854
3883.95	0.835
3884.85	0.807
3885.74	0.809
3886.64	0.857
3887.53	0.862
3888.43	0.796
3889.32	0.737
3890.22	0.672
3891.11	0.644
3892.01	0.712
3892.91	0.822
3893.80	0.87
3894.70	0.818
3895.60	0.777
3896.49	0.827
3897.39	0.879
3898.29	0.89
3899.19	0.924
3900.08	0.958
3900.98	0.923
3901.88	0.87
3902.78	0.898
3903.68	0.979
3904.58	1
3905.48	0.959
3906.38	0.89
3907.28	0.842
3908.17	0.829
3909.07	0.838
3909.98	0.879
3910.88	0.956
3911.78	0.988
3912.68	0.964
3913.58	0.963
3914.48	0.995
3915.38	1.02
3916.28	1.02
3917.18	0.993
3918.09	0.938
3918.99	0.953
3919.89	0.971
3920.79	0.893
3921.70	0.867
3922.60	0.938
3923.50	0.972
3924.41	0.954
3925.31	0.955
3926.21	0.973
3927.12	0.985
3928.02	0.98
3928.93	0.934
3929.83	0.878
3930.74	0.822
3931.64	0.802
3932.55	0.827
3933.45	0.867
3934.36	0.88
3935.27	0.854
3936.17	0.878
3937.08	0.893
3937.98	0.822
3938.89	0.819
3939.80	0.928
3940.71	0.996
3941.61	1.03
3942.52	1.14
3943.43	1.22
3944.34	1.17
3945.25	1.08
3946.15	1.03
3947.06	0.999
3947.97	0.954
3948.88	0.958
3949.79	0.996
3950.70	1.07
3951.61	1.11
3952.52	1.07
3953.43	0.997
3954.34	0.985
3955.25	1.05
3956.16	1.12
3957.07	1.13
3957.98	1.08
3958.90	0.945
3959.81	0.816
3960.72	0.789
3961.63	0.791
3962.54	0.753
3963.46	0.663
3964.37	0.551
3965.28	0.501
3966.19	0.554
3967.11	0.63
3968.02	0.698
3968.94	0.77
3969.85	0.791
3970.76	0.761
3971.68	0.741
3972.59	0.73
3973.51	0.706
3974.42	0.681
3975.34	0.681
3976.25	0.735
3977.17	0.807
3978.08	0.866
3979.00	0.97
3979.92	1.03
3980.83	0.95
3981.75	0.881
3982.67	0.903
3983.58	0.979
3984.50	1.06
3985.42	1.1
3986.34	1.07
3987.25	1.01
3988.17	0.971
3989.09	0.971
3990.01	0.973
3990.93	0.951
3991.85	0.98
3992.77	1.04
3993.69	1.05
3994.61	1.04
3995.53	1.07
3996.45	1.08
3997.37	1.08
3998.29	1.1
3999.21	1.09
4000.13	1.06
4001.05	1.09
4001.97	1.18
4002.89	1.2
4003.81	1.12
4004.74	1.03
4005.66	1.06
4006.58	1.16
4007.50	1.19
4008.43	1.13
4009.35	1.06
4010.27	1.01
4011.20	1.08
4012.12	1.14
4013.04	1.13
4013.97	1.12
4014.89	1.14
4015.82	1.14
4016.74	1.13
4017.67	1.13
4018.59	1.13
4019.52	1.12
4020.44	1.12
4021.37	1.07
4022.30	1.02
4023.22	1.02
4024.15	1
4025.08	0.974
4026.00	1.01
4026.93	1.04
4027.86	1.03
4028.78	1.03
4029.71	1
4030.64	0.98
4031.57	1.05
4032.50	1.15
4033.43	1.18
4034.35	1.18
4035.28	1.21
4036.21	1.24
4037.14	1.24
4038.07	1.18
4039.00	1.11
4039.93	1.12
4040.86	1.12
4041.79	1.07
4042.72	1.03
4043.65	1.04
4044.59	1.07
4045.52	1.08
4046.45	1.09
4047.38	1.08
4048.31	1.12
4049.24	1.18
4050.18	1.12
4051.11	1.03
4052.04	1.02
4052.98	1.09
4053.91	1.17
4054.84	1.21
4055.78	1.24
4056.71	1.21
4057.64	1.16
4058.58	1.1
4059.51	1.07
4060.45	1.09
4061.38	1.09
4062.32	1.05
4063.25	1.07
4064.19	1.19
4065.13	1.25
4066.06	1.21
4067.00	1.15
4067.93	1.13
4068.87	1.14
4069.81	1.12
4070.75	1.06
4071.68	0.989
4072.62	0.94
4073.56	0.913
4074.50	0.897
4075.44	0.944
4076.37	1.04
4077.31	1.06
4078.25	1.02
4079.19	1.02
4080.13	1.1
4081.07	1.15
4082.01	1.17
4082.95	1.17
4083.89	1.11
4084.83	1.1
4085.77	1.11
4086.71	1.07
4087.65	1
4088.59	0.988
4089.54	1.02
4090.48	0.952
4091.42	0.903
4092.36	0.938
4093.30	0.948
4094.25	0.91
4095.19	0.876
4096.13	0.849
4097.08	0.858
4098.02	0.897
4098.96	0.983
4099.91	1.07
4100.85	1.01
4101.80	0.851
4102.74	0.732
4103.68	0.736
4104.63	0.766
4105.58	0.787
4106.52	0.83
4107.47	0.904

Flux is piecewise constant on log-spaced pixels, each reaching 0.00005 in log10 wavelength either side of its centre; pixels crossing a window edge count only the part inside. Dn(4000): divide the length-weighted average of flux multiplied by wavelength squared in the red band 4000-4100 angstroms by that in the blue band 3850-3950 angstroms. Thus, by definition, 1.2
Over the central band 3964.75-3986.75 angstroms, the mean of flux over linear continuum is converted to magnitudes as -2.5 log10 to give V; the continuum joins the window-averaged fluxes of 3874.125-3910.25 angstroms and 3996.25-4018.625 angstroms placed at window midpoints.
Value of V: 0.27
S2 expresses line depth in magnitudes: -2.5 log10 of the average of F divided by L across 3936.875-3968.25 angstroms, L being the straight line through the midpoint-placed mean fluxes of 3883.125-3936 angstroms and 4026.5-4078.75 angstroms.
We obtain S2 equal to 0.027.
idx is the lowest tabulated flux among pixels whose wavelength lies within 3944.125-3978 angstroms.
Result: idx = 0.501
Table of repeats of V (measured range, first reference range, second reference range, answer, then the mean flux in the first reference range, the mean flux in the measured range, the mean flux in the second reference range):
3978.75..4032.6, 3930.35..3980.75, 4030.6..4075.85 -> -0.06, 0.883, 1.06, 1.11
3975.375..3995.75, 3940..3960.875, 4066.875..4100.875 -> 0.07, 1.03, 0.966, 1.02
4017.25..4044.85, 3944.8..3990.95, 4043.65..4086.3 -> -0.07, 0.89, 1.09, 1.1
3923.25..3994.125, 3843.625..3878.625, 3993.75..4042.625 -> 0.17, 1.02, 0.911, 1.1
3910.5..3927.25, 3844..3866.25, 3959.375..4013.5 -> 0.00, 0.995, 0.963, 0.933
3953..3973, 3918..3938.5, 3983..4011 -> 0.21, 0.905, 0.811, 1.06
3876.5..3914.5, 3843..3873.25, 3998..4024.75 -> 0.20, 1.02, 0.869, 1.1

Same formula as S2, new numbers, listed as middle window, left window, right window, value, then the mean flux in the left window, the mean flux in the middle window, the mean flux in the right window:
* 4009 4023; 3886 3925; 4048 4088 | -0.073 mag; 0.892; 1.1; 1.09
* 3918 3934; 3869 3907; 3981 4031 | 0.031 mag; 0.888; 0.917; 1.06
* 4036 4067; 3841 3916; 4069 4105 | -0.155 mag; 0.938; 1.12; 0.983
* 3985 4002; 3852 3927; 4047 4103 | -0.042 mag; 0.947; 1.04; 1.05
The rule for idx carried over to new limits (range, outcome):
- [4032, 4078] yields 0.897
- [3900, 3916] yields 0.829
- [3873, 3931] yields 0.644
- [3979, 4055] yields 0.881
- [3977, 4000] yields 0.807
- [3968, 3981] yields 0.681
